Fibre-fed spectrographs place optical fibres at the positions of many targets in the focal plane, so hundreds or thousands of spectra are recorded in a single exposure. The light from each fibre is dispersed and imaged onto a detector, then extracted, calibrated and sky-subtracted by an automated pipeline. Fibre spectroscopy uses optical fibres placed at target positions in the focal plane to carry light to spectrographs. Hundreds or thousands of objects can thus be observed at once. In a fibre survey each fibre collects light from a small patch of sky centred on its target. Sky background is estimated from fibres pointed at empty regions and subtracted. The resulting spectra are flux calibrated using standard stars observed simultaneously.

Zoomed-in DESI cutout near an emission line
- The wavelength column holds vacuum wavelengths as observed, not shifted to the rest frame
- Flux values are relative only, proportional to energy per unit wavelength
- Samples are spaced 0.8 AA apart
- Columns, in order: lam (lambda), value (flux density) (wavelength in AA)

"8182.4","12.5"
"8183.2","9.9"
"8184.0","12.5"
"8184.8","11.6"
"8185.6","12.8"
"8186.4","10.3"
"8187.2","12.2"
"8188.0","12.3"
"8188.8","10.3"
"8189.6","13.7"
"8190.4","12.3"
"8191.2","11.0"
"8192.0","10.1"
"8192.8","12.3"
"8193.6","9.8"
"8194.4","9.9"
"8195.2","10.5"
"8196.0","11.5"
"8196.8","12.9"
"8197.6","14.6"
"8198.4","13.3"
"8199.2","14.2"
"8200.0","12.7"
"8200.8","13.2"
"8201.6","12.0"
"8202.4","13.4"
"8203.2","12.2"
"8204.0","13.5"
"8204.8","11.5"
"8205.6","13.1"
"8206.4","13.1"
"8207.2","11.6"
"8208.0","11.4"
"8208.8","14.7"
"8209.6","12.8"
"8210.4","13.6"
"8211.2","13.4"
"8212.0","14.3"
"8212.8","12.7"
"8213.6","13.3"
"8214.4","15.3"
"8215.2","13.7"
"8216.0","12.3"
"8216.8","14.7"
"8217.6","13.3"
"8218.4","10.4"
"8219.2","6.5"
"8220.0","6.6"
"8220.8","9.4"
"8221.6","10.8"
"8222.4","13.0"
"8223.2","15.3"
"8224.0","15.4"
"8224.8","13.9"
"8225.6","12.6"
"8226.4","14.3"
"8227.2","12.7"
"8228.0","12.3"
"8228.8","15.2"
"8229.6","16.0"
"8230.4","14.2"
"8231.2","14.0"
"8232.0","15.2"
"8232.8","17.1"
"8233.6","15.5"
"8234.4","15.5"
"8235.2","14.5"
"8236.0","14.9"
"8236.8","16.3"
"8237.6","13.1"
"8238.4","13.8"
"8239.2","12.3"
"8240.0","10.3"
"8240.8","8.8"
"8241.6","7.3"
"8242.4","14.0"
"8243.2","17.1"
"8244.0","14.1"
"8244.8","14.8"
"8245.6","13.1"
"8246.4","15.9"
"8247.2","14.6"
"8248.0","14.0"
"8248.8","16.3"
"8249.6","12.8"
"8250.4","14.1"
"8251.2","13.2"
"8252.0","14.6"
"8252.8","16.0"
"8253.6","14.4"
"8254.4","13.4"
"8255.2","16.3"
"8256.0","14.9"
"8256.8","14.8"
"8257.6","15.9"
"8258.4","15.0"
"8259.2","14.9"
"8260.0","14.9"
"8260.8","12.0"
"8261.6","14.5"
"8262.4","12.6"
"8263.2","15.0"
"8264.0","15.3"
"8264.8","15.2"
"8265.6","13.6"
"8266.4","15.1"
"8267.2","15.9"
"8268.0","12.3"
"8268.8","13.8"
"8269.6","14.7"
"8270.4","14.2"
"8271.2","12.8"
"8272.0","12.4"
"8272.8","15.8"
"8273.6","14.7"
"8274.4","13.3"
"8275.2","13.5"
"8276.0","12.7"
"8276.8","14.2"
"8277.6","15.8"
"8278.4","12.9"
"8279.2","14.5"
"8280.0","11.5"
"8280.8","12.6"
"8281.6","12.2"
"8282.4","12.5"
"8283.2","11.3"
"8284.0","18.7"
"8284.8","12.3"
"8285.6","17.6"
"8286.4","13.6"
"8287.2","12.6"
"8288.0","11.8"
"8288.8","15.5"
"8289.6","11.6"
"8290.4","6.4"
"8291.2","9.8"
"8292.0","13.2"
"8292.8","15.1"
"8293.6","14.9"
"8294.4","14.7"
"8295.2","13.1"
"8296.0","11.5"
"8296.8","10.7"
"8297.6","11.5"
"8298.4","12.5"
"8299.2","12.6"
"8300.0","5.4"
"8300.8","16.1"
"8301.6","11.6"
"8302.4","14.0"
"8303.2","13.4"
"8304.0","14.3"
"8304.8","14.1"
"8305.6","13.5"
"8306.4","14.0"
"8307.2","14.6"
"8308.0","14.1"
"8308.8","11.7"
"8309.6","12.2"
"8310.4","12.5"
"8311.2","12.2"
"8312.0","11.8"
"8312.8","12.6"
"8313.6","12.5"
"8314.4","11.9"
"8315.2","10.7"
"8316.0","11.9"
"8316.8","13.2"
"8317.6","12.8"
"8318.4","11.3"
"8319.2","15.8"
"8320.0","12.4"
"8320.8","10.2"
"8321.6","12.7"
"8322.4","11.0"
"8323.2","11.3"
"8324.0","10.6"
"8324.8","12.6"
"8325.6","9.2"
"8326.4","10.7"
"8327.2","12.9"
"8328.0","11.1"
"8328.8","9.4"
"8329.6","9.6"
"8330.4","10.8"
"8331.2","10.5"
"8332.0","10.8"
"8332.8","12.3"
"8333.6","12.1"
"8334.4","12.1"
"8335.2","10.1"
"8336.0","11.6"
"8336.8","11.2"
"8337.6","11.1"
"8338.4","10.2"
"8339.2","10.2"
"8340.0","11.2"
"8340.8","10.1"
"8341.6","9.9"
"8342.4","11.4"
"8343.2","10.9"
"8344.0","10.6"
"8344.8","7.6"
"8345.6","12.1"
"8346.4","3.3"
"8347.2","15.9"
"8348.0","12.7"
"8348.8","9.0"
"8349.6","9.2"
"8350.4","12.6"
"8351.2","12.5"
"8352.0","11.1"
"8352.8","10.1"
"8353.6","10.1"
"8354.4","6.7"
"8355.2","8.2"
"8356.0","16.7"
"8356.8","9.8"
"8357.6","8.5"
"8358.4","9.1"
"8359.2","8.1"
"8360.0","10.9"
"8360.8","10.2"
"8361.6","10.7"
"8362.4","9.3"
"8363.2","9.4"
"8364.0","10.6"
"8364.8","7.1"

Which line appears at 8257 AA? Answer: Mg II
